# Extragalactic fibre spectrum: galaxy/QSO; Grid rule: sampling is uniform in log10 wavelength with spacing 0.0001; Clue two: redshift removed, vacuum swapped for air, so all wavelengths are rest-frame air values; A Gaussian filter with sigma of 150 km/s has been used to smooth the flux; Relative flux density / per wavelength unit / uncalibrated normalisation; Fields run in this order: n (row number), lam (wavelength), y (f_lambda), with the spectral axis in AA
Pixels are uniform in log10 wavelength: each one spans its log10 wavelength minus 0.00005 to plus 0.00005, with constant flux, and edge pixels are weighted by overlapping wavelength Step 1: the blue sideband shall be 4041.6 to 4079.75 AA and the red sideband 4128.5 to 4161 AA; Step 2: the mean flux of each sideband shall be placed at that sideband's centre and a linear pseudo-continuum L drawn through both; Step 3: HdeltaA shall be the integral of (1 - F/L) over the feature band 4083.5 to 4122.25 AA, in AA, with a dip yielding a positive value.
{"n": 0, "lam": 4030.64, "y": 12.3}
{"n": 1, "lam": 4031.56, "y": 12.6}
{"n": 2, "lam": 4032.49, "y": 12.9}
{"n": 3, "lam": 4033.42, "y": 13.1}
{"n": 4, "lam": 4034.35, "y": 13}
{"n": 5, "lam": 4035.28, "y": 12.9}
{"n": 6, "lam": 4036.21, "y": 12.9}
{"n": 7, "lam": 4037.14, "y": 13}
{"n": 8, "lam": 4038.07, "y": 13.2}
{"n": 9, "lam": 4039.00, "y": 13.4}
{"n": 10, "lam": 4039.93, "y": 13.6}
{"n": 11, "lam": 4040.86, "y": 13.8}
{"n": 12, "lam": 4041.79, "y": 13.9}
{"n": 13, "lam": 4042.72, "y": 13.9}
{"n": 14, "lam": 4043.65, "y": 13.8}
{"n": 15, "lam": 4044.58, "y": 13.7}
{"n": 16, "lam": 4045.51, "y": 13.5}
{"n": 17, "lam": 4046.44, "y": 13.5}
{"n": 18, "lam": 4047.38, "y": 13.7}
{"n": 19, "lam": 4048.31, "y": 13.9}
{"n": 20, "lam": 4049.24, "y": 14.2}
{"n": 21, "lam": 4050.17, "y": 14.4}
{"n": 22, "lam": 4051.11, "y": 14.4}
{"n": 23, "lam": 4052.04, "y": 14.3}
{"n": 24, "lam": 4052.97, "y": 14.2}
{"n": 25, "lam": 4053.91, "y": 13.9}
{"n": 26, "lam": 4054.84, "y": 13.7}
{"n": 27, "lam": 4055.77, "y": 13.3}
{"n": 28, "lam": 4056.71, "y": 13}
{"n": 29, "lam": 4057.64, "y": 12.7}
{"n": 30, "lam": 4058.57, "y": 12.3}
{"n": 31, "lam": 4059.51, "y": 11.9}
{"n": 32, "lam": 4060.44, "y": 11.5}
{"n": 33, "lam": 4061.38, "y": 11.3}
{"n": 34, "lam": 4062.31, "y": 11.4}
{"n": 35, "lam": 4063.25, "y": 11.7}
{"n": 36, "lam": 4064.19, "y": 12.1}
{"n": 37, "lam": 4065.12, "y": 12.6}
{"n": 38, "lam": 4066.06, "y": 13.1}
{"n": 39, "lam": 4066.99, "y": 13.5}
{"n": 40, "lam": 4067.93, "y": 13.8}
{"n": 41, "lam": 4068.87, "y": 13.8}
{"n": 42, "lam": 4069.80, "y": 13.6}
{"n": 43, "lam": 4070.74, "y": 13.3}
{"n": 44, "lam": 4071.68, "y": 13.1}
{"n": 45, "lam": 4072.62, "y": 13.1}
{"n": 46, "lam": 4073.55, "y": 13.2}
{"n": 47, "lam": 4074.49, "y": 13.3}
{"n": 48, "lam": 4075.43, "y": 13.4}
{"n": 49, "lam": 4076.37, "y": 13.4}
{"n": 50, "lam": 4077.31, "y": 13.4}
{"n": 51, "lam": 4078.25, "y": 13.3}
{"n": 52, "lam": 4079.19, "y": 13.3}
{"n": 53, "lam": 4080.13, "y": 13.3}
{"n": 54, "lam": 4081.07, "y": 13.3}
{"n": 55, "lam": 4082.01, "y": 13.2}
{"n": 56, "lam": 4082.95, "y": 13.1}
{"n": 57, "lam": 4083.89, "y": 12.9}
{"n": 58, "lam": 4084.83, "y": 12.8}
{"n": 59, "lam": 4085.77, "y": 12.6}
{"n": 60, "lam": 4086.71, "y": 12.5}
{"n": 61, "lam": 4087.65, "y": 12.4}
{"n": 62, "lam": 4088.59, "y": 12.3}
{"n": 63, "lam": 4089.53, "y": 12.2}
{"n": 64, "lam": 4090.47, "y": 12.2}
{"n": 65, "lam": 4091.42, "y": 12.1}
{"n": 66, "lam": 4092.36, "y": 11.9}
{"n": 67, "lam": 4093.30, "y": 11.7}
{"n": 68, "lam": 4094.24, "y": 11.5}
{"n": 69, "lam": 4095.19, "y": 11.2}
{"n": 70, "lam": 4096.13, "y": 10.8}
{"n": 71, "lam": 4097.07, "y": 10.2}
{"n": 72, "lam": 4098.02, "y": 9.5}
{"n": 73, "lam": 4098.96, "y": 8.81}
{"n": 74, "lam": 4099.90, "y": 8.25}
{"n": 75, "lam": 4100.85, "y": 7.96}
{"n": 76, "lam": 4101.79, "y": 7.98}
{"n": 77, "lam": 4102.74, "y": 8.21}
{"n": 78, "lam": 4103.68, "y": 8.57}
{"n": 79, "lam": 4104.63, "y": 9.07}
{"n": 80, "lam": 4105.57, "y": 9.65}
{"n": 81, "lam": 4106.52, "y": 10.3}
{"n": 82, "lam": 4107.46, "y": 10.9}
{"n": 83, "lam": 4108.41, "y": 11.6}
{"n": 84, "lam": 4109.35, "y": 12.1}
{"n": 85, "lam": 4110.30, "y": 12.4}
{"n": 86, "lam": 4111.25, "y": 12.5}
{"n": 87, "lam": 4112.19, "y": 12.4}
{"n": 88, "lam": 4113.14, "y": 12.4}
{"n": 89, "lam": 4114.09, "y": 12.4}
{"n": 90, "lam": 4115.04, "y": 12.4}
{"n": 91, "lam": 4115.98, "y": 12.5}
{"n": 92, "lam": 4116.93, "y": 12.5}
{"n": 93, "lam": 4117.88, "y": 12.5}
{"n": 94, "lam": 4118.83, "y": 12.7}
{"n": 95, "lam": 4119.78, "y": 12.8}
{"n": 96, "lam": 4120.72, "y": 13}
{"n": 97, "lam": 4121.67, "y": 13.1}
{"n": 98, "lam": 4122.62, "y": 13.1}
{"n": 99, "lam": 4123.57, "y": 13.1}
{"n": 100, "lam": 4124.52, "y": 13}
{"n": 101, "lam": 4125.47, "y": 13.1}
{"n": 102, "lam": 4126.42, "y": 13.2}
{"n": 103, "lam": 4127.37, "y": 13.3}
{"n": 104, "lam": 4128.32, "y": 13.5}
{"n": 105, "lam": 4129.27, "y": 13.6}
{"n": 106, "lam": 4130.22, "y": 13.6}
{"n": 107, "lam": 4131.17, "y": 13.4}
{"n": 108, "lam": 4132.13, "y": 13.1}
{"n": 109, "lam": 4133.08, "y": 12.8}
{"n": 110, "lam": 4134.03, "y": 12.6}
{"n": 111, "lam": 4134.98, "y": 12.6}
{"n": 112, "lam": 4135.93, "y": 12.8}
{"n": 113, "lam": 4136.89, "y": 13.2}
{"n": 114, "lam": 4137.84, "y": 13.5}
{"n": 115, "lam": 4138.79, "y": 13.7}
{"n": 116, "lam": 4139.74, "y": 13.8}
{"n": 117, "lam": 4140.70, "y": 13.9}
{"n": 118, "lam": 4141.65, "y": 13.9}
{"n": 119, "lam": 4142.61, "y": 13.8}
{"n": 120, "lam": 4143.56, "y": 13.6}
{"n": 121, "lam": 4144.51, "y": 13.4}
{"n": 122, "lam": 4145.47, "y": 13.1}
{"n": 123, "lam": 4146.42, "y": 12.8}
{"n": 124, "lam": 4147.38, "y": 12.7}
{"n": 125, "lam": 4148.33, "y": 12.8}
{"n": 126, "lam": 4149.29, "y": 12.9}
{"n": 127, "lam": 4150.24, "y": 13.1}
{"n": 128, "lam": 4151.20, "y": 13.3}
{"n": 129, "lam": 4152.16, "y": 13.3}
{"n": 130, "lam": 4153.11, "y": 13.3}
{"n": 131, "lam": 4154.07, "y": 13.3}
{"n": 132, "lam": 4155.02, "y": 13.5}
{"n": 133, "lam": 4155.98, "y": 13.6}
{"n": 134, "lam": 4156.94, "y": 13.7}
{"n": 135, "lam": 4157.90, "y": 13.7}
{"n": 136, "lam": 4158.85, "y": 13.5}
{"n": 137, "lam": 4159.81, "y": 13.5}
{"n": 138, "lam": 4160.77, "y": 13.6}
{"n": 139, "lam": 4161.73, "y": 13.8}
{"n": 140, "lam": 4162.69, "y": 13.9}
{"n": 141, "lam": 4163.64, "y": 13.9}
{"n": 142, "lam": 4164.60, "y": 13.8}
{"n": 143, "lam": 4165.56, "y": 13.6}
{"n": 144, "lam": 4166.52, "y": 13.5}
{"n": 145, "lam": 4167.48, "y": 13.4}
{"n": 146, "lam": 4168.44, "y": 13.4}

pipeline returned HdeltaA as 5.6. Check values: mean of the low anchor 13.2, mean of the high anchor 13.3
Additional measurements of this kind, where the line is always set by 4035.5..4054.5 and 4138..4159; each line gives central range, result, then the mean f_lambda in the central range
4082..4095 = 1.2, 12.3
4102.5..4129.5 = 2.8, 12.1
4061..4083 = 1.0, 13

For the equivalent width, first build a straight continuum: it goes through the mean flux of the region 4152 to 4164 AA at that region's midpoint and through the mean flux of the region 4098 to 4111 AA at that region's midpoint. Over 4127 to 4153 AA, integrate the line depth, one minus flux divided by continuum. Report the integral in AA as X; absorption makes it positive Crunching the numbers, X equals -2.1 AA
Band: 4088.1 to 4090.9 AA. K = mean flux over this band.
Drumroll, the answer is 12.3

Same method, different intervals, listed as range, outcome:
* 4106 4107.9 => 10.6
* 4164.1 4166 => 13.7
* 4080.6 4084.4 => 13.1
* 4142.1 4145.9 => 13.5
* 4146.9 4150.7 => 12.9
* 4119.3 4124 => 13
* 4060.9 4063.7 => 11.4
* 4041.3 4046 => 13.8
